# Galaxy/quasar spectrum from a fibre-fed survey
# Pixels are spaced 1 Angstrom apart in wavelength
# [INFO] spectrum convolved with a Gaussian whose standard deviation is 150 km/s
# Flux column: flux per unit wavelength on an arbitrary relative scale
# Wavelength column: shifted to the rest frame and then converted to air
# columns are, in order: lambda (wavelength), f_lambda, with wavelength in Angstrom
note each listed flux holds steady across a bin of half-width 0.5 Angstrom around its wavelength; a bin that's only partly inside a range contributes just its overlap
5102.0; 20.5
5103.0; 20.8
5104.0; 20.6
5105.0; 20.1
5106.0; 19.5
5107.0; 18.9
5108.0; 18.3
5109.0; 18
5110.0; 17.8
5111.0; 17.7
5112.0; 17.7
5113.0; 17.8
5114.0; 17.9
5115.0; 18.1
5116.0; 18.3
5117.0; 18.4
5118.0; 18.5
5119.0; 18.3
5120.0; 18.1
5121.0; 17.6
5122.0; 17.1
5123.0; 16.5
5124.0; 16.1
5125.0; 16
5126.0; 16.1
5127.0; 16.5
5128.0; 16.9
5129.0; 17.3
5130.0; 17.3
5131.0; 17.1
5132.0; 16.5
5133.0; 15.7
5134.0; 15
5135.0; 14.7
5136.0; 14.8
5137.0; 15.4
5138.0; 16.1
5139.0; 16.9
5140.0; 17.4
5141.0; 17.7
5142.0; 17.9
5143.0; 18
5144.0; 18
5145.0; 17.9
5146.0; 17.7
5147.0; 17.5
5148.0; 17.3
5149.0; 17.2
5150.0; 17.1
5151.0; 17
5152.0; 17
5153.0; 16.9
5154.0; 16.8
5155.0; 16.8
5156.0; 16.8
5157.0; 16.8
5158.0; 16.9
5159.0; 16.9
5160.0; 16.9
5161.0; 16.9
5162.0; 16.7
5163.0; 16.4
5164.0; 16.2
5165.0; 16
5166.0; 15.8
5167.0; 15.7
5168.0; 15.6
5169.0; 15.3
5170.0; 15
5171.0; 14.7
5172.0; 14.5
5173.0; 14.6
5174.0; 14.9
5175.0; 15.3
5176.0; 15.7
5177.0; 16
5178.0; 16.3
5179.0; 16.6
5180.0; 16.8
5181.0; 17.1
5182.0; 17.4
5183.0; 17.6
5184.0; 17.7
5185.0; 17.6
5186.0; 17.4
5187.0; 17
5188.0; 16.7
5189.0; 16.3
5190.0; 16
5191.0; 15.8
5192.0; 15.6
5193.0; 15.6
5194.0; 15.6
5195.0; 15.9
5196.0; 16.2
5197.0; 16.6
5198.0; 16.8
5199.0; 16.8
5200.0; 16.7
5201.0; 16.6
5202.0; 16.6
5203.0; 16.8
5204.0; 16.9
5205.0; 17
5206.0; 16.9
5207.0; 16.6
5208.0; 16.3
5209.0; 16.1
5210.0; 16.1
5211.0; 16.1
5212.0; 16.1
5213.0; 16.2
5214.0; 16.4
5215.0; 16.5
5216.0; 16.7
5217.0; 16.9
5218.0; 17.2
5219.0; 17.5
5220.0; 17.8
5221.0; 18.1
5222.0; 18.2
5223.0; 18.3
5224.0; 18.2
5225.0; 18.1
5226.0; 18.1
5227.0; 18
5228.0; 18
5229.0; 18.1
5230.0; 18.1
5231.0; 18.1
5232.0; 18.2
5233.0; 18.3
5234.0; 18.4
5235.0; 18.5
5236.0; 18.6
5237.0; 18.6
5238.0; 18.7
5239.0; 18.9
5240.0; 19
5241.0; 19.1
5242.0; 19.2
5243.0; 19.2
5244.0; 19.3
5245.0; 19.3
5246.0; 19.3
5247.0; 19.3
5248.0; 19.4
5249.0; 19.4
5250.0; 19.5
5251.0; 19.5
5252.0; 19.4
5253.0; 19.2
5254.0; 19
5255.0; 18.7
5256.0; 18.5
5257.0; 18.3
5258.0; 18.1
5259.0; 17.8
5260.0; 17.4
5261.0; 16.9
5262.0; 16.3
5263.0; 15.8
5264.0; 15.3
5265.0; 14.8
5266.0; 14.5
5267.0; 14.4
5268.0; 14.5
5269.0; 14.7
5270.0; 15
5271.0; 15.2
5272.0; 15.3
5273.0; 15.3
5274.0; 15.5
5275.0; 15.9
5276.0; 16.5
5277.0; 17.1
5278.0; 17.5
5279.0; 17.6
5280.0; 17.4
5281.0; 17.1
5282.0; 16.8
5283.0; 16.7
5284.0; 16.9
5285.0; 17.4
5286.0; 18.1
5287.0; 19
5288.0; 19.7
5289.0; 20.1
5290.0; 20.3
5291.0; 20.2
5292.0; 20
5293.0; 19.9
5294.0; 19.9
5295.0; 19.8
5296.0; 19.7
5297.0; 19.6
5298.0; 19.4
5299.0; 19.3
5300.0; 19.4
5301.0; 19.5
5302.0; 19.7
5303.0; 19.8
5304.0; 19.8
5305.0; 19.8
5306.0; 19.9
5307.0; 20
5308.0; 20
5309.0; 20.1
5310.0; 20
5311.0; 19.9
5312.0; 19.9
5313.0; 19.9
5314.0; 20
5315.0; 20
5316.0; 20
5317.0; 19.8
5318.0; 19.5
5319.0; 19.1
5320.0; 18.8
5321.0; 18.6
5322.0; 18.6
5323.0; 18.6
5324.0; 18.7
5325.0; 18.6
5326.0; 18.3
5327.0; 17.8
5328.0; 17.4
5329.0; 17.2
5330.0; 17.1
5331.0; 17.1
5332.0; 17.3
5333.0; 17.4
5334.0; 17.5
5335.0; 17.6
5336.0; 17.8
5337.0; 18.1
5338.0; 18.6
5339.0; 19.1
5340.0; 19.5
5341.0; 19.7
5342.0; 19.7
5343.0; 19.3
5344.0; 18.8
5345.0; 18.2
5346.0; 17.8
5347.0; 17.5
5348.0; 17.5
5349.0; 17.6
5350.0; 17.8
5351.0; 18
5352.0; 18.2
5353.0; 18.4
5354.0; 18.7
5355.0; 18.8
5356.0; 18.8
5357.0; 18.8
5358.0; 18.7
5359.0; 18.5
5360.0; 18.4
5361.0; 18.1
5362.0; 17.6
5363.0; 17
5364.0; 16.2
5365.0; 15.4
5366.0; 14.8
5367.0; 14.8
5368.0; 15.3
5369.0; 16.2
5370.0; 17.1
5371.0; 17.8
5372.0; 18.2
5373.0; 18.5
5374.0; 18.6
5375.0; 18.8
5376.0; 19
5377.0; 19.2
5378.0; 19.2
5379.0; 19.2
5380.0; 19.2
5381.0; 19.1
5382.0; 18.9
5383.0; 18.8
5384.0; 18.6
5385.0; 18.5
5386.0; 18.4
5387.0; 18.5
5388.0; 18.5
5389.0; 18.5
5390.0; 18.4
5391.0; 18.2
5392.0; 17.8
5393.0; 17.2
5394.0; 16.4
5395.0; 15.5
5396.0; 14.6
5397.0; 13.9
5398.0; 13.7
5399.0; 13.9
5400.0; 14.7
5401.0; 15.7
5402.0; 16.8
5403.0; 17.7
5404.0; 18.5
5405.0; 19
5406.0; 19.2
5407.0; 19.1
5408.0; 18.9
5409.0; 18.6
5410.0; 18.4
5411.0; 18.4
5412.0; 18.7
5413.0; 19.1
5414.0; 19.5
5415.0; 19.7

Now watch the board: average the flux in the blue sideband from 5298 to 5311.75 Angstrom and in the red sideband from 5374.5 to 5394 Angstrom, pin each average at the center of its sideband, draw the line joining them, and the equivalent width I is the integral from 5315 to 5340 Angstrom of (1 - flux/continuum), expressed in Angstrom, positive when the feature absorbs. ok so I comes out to 1.4 Angstrom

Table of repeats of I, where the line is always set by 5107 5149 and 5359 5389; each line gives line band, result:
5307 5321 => -1.60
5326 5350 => -0.39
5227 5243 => -0.95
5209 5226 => 0.29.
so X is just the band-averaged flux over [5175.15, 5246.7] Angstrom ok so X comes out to 17.3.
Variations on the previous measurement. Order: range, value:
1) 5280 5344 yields 18.9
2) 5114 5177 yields 16.6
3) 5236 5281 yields 17.5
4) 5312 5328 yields 19.1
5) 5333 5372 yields 17.8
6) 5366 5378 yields 17.5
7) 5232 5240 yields 18.6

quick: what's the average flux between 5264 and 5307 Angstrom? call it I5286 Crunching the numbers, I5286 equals 17.8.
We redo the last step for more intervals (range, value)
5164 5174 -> 15.3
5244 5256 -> 19.2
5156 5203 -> 16.3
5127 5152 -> 16.8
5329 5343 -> 18.2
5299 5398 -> 18.3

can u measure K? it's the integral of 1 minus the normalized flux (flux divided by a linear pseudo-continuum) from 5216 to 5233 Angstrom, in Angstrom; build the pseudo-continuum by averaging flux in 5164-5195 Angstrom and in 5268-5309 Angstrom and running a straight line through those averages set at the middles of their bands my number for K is -0.9 Angstrom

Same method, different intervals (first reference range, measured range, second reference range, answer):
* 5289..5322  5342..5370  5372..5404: 1.2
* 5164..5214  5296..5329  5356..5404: -4.6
